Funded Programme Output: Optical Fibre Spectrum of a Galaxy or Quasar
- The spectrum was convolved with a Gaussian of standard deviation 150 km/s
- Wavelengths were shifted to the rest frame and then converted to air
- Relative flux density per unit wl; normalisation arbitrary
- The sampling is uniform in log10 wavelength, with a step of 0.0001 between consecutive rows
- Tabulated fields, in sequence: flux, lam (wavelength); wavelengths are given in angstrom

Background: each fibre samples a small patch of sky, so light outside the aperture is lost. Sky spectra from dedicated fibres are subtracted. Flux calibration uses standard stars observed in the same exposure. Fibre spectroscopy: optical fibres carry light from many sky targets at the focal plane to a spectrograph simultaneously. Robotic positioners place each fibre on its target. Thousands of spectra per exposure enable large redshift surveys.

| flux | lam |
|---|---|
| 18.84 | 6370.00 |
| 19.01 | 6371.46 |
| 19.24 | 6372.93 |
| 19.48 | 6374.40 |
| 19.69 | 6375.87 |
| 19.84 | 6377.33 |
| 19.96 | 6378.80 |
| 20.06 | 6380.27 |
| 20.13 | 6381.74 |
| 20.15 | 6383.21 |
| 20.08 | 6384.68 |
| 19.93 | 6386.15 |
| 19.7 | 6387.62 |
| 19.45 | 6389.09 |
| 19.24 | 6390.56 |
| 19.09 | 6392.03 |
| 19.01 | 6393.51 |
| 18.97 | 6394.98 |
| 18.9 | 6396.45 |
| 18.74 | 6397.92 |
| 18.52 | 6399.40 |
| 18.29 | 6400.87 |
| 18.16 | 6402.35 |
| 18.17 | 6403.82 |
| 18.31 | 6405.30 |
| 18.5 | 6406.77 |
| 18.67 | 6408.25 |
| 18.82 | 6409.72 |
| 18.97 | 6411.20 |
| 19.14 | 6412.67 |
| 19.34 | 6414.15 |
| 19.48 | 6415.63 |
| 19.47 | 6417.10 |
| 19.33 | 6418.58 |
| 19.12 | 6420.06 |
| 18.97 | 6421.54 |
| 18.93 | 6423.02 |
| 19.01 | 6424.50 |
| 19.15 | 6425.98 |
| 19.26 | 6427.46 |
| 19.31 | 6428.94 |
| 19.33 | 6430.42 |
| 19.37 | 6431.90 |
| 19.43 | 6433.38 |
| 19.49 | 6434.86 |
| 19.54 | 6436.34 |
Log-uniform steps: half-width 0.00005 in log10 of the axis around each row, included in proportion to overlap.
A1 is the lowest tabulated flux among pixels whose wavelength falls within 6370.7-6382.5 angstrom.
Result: 19.01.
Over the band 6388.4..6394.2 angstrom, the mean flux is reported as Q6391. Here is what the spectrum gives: 19.2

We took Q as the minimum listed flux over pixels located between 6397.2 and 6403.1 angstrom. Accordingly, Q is 18.16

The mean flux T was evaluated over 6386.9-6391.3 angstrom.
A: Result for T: 19.5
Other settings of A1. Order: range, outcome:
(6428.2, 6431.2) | 19.31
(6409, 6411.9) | 18.82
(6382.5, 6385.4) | 20.08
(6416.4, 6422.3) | 18.97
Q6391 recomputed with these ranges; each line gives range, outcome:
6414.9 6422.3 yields 19.3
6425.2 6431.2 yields 19.3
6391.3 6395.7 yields 19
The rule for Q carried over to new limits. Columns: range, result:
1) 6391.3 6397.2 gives 18.9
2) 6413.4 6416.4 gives 19.34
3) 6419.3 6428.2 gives 18.93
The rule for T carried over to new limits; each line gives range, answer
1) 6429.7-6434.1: 19.4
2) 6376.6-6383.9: 20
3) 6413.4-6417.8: 19.4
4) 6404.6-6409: 18.5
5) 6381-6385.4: 20.1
